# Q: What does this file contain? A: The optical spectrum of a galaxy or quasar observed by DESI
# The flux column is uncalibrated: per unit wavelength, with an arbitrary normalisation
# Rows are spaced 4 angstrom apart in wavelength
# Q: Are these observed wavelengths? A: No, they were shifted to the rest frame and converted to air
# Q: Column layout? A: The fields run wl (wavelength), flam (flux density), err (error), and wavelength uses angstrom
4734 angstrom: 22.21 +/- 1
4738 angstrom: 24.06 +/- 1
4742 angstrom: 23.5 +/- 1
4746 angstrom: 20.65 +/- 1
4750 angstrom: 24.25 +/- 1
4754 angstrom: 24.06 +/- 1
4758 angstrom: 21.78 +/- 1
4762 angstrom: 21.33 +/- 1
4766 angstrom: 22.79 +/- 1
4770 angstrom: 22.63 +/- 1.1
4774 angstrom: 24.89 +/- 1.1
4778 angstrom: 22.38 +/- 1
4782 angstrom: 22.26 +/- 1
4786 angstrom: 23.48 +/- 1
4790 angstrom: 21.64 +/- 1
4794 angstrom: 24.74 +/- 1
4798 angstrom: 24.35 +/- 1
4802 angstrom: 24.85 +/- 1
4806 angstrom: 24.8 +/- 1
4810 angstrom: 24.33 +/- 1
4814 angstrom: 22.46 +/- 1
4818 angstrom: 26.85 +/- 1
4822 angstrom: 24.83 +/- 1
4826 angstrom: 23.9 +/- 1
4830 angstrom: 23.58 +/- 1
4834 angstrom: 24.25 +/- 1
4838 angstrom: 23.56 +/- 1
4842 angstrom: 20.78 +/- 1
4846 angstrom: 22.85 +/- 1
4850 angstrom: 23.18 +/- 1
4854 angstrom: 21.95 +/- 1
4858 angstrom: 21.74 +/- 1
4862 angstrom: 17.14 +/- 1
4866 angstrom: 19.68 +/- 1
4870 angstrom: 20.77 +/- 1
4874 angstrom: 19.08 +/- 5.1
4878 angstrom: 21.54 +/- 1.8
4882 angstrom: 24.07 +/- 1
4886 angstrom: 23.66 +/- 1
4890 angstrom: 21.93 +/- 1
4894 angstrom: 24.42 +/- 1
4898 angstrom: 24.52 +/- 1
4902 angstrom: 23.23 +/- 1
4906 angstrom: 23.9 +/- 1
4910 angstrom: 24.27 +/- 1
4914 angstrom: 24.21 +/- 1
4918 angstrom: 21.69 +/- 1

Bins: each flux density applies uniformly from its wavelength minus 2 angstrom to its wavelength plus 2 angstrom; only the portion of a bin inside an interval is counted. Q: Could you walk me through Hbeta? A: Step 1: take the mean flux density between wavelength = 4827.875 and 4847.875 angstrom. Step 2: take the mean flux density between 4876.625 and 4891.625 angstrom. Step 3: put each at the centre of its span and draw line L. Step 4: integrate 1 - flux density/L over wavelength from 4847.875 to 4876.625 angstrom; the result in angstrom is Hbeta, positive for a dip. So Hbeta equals 3.0 angstrom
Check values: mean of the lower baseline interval 23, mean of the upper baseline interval 22.9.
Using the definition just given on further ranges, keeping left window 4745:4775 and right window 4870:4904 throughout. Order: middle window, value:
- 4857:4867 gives 1.51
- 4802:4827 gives -2.01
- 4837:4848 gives 0.21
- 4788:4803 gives -0.70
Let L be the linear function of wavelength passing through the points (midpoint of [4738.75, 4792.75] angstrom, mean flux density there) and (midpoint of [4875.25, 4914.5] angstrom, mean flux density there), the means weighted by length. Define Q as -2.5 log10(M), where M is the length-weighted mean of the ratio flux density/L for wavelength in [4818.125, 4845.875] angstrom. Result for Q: -0.02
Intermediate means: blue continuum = 22.8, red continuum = 23.5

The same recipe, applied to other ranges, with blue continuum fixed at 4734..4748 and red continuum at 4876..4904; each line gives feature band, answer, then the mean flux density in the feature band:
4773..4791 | -0.002 mag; 22.9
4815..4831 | -0.077 mag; 24.7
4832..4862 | 0.043 mag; 22.3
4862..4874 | 0.189 mag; 19.5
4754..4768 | 0.023 mag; 22.3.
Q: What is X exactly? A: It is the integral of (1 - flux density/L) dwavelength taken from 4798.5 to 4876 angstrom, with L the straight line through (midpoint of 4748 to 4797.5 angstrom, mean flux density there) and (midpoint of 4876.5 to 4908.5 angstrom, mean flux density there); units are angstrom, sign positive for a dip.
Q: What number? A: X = 1.9 angstrom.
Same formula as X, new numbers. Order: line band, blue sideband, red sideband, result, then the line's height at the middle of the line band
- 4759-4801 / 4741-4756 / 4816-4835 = 1.2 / 23.8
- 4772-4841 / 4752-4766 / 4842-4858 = -4.7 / 22.4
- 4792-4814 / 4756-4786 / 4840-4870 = -2.4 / 22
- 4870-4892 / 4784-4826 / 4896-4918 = 1.8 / 23.9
